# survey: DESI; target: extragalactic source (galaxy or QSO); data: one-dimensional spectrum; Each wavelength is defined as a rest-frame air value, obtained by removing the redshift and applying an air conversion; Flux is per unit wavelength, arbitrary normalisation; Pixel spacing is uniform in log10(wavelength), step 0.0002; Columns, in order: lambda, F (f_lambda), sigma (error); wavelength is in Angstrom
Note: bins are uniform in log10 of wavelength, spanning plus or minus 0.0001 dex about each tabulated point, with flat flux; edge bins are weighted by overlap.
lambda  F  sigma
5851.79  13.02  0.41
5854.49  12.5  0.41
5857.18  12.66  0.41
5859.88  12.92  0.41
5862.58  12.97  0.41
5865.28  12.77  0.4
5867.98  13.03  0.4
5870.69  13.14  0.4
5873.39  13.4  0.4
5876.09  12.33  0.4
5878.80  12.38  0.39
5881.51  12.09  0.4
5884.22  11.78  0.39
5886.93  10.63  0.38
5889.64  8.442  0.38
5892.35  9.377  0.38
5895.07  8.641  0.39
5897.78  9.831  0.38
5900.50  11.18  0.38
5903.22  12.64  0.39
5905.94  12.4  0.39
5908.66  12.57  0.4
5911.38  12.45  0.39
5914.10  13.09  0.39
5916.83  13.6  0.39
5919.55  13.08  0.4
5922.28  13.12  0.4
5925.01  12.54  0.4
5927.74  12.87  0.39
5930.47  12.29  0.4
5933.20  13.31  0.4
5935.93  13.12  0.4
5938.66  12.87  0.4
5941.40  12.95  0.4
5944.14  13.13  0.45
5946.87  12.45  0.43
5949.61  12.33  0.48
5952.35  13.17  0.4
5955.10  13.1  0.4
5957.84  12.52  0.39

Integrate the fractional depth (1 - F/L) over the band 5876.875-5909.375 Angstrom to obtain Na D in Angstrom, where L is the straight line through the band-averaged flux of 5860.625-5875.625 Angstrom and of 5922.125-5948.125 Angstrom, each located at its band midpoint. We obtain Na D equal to 4.94 Angstrom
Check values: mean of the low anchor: 13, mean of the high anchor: 12.9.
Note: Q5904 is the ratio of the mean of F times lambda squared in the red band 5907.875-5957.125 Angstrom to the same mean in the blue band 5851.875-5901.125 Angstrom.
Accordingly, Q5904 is 1.12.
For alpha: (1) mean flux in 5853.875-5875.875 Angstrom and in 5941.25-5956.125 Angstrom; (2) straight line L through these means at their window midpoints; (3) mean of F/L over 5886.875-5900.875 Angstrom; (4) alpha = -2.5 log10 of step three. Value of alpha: 0.332 mag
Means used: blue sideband 12.9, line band 9.49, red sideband 12.8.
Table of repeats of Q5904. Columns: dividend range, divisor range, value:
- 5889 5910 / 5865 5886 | 0.86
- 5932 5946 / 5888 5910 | 1.24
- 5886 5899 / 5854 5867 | 0.74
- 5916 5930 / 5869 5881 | 1.03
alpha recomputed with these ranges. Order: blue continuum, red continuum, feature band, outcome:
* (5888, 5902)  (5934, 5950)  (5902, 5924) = -0.189 mag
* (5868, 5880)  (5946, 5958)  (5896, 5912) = 0.095 mag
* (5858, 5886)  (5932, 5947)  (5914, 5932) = 0.000 mag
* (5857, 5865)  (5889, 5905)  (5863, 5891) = -0.031 mag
